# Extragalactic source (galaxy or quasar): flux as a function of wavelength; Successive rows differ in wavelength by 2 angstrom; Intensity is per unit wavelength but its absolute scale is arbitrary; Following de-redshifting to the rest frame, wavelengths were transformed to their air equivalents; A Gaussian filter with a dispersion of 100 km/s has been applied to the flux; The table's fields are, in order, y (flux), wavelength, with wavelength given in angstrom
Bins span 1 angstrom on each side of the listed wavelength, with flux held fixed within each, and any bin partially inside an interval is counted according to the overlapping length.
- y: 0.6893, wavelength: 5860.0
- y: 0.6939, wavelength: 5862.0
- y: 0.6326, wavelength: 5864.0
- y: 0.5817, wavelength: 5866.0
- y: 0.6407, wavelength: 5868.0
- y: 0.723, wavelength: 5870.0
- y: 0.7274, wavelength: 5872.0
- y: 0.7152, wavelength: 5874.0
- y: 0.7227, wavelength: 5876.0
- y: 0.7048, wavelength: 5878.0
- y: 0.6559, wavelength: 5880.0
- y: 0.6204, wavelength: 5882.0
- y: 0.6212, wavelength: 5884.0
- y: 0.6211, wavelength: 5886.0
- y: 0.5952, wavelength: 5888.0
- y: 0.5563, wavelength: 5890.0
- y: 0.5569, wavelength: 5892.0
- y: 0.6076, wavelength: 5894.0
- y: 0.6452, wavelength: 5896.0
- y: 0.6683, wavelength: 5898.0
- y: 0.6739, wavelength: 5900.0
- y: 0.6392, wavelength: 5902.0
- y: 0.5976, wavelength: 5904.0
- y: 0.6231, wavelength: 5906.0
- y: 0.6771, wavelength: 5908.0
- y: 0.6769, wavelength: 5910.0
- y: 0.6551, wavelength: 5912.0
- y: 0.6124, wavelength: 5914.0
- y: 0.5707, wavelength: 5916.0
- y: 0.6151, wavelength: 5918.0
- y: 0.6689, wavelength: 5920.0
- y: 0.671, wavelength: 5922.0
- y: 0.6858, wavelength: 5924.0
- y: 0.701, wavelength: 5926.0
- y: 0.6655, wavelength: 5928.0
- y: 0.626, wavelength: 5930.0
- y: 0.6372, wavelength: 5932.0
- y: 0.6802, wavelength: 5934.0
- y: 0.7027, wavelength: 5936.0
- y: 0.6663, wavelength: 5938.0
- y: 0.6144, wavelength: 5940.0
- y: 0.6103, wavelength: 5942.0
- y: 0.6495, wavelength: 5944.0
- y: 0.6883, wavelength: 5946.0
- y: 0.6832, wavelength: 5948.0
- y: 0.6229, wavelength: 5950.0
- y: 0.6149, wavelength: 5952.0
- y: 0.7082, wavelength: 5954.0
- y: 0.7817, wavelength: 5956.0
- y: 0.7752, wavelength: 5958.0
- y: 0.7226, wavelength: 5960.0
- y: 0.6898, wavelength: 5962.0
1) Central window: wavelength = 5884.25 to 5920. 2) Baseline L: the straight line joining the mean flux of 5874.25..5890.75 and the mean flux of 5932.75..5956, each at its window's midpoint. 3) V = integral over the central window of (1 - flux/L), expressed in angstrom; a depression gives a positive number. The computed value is 1.4 angstrom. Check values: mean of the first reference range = 0.642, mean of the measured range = 0.624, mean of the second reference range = 0.663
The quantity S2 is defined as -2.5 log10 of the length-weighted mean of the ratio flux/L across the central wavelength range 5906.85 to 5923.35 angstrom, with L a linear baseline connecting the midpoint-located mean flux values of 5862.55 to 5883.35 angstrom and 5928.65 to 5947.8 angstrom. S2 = 0.027 mag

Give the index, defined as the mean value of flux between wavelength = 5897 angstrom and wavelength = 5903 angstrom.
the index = 0.66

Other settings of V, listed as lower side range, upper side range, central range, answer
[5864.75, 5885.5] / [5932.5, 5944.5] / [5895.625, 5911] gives 0.28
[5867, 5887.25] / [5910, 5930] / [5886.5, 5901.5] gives 1.10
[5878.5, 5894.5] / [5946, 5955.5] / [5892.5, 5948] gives -0.90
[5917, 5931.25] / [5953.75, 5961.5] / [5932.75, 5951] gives 1.27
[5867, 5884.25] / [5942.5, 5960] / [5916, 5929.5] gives 0.56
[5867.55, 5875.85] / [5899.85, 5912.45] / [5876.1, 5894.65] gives 1.72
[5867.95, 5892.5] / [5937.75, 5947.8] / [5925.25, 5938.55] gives -0.40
